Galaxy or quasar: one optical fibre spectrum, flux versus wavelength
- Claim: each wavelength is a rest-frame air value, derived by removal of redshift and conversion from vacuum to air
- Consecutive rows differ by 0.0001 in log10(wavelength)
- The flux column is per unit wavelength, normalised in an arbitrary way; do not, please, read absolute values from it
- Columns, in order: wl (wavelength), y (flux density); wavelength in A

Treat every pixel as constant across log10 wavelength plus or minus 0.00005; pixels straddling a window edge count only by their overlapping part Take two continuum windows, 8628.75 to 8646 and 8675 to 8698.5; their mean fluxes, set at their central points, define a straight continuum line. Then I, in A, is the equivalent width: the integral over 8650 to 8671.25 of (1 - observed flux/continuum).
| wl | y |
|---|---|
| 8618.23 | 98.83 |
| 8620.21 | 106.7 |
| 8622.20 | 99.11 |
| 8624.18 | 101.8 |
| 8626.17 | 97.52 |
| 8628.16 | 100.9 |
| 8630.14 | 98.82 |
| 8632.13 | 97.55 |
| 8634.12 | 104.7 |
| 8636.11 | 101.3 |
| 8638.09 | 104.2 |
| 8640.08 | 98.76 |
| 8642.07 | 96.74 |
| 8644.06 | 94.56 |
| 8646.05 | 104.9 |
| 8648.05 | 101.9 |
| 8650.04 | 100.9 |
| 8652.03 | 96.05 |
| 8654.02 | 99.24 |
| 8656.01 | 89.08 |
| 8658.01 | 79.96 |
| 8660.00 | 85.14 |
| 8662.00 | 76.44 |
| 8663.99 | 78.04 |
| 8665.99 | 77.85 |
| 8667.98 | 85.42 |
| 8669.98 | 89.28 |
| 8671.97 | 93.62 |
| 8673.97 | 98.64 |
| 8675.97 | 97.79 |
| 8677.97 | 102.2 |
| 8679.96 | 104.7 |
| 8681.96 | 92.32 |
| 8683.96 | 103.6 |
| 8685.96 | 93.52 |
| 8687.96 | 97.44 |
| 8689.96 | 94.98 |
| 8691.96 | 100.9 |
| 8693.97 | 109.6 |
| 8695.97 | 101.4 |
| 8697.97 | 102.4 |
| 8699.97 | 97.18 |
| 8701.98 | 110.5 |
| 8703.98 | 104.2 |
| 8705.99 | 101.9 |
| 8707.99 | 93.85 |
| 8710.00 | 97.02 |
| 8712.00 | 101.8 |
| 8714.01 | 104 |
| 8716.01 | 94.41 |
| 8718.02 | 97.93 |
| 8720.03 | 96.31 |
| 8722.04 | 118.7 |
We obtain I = 2.9 A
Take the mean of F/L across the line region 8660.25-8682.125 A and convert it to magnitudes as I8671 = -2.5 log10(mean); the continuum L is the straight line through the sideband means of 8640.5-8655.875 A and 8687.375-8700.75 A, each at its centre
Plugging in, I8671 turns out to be 0.11 mag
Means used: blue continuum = 98.6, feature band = 90.3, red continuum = 101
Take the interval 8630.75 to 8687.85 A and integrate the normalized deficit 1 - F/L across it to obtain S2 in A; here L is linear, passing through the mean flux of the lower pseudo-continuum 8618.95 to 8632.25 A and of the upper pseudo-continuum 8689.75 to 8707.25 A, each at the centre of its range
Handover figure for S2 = 3.9 A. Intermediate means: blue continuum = 101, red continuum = 103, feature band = 94.7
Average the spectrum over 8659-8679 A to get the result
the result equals 88.5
